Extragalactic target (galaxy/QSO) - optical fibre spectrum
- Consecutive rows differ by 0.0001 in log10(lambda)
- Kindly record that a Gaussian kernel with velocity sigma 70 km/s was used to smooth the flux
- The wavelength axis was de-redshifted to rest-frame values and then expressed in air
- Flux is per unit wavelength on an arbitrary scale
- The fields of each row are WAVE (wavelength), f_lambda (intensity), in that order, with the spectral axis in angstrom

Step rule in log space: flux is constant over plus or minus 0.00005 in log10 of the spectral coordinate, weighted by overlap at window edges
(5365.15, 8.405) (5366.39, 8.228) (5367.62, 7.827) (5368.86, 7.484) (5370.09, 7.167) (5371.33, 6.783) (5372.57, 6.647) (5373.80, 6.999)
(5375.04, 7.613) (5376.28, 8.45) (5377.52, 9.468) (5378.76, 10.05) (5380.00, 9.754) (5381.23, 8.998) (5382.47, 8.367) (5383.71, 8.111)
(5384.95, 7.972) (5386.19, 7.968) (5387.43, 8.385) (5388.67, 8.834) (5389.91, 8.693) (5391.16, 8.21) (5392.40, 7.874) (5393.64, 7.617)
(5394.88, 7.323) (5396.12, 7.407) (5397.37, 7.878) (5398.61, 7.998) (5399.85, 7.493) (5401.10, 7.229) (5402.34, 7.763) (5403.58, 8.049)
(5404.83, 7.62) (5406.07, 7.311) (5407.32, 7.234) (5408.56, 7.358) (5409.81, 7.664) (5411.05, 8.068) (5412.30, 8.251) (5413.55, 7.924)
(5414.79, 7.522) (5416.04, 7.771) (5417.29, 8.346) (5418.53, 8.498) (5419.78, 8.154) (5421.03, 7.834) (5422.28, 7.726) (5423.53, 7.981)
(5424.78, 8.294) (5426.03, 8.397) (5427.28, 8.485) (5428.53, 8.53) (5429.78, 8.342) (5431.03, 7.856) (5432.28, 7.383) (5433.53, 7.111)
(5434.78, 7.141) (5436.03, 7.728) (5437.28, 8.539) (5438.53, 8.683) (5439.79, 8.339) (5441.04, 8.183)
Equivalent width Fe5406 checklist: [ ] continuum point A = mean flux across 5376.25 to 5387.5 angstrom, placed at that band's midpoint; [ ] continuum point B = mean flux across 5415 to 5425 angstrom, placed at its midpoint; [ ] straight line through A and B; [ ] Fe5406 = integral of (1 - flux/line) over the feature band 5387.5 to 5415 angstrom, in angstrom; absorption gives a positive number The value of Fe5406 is 2.0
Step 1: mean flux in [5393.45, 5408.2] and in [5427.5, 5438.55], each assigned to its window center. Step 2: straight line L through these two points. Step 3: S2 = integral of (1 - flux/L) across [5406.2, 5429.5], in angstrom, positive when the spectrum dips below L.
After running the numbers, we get -0.7 angstrom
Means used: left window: 7.57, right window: 7.91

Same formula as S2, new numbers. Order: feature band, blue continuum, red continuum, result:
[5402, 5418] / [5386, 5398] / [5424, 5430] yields 0.88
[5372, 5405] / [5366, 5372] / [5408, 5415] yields -2.11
